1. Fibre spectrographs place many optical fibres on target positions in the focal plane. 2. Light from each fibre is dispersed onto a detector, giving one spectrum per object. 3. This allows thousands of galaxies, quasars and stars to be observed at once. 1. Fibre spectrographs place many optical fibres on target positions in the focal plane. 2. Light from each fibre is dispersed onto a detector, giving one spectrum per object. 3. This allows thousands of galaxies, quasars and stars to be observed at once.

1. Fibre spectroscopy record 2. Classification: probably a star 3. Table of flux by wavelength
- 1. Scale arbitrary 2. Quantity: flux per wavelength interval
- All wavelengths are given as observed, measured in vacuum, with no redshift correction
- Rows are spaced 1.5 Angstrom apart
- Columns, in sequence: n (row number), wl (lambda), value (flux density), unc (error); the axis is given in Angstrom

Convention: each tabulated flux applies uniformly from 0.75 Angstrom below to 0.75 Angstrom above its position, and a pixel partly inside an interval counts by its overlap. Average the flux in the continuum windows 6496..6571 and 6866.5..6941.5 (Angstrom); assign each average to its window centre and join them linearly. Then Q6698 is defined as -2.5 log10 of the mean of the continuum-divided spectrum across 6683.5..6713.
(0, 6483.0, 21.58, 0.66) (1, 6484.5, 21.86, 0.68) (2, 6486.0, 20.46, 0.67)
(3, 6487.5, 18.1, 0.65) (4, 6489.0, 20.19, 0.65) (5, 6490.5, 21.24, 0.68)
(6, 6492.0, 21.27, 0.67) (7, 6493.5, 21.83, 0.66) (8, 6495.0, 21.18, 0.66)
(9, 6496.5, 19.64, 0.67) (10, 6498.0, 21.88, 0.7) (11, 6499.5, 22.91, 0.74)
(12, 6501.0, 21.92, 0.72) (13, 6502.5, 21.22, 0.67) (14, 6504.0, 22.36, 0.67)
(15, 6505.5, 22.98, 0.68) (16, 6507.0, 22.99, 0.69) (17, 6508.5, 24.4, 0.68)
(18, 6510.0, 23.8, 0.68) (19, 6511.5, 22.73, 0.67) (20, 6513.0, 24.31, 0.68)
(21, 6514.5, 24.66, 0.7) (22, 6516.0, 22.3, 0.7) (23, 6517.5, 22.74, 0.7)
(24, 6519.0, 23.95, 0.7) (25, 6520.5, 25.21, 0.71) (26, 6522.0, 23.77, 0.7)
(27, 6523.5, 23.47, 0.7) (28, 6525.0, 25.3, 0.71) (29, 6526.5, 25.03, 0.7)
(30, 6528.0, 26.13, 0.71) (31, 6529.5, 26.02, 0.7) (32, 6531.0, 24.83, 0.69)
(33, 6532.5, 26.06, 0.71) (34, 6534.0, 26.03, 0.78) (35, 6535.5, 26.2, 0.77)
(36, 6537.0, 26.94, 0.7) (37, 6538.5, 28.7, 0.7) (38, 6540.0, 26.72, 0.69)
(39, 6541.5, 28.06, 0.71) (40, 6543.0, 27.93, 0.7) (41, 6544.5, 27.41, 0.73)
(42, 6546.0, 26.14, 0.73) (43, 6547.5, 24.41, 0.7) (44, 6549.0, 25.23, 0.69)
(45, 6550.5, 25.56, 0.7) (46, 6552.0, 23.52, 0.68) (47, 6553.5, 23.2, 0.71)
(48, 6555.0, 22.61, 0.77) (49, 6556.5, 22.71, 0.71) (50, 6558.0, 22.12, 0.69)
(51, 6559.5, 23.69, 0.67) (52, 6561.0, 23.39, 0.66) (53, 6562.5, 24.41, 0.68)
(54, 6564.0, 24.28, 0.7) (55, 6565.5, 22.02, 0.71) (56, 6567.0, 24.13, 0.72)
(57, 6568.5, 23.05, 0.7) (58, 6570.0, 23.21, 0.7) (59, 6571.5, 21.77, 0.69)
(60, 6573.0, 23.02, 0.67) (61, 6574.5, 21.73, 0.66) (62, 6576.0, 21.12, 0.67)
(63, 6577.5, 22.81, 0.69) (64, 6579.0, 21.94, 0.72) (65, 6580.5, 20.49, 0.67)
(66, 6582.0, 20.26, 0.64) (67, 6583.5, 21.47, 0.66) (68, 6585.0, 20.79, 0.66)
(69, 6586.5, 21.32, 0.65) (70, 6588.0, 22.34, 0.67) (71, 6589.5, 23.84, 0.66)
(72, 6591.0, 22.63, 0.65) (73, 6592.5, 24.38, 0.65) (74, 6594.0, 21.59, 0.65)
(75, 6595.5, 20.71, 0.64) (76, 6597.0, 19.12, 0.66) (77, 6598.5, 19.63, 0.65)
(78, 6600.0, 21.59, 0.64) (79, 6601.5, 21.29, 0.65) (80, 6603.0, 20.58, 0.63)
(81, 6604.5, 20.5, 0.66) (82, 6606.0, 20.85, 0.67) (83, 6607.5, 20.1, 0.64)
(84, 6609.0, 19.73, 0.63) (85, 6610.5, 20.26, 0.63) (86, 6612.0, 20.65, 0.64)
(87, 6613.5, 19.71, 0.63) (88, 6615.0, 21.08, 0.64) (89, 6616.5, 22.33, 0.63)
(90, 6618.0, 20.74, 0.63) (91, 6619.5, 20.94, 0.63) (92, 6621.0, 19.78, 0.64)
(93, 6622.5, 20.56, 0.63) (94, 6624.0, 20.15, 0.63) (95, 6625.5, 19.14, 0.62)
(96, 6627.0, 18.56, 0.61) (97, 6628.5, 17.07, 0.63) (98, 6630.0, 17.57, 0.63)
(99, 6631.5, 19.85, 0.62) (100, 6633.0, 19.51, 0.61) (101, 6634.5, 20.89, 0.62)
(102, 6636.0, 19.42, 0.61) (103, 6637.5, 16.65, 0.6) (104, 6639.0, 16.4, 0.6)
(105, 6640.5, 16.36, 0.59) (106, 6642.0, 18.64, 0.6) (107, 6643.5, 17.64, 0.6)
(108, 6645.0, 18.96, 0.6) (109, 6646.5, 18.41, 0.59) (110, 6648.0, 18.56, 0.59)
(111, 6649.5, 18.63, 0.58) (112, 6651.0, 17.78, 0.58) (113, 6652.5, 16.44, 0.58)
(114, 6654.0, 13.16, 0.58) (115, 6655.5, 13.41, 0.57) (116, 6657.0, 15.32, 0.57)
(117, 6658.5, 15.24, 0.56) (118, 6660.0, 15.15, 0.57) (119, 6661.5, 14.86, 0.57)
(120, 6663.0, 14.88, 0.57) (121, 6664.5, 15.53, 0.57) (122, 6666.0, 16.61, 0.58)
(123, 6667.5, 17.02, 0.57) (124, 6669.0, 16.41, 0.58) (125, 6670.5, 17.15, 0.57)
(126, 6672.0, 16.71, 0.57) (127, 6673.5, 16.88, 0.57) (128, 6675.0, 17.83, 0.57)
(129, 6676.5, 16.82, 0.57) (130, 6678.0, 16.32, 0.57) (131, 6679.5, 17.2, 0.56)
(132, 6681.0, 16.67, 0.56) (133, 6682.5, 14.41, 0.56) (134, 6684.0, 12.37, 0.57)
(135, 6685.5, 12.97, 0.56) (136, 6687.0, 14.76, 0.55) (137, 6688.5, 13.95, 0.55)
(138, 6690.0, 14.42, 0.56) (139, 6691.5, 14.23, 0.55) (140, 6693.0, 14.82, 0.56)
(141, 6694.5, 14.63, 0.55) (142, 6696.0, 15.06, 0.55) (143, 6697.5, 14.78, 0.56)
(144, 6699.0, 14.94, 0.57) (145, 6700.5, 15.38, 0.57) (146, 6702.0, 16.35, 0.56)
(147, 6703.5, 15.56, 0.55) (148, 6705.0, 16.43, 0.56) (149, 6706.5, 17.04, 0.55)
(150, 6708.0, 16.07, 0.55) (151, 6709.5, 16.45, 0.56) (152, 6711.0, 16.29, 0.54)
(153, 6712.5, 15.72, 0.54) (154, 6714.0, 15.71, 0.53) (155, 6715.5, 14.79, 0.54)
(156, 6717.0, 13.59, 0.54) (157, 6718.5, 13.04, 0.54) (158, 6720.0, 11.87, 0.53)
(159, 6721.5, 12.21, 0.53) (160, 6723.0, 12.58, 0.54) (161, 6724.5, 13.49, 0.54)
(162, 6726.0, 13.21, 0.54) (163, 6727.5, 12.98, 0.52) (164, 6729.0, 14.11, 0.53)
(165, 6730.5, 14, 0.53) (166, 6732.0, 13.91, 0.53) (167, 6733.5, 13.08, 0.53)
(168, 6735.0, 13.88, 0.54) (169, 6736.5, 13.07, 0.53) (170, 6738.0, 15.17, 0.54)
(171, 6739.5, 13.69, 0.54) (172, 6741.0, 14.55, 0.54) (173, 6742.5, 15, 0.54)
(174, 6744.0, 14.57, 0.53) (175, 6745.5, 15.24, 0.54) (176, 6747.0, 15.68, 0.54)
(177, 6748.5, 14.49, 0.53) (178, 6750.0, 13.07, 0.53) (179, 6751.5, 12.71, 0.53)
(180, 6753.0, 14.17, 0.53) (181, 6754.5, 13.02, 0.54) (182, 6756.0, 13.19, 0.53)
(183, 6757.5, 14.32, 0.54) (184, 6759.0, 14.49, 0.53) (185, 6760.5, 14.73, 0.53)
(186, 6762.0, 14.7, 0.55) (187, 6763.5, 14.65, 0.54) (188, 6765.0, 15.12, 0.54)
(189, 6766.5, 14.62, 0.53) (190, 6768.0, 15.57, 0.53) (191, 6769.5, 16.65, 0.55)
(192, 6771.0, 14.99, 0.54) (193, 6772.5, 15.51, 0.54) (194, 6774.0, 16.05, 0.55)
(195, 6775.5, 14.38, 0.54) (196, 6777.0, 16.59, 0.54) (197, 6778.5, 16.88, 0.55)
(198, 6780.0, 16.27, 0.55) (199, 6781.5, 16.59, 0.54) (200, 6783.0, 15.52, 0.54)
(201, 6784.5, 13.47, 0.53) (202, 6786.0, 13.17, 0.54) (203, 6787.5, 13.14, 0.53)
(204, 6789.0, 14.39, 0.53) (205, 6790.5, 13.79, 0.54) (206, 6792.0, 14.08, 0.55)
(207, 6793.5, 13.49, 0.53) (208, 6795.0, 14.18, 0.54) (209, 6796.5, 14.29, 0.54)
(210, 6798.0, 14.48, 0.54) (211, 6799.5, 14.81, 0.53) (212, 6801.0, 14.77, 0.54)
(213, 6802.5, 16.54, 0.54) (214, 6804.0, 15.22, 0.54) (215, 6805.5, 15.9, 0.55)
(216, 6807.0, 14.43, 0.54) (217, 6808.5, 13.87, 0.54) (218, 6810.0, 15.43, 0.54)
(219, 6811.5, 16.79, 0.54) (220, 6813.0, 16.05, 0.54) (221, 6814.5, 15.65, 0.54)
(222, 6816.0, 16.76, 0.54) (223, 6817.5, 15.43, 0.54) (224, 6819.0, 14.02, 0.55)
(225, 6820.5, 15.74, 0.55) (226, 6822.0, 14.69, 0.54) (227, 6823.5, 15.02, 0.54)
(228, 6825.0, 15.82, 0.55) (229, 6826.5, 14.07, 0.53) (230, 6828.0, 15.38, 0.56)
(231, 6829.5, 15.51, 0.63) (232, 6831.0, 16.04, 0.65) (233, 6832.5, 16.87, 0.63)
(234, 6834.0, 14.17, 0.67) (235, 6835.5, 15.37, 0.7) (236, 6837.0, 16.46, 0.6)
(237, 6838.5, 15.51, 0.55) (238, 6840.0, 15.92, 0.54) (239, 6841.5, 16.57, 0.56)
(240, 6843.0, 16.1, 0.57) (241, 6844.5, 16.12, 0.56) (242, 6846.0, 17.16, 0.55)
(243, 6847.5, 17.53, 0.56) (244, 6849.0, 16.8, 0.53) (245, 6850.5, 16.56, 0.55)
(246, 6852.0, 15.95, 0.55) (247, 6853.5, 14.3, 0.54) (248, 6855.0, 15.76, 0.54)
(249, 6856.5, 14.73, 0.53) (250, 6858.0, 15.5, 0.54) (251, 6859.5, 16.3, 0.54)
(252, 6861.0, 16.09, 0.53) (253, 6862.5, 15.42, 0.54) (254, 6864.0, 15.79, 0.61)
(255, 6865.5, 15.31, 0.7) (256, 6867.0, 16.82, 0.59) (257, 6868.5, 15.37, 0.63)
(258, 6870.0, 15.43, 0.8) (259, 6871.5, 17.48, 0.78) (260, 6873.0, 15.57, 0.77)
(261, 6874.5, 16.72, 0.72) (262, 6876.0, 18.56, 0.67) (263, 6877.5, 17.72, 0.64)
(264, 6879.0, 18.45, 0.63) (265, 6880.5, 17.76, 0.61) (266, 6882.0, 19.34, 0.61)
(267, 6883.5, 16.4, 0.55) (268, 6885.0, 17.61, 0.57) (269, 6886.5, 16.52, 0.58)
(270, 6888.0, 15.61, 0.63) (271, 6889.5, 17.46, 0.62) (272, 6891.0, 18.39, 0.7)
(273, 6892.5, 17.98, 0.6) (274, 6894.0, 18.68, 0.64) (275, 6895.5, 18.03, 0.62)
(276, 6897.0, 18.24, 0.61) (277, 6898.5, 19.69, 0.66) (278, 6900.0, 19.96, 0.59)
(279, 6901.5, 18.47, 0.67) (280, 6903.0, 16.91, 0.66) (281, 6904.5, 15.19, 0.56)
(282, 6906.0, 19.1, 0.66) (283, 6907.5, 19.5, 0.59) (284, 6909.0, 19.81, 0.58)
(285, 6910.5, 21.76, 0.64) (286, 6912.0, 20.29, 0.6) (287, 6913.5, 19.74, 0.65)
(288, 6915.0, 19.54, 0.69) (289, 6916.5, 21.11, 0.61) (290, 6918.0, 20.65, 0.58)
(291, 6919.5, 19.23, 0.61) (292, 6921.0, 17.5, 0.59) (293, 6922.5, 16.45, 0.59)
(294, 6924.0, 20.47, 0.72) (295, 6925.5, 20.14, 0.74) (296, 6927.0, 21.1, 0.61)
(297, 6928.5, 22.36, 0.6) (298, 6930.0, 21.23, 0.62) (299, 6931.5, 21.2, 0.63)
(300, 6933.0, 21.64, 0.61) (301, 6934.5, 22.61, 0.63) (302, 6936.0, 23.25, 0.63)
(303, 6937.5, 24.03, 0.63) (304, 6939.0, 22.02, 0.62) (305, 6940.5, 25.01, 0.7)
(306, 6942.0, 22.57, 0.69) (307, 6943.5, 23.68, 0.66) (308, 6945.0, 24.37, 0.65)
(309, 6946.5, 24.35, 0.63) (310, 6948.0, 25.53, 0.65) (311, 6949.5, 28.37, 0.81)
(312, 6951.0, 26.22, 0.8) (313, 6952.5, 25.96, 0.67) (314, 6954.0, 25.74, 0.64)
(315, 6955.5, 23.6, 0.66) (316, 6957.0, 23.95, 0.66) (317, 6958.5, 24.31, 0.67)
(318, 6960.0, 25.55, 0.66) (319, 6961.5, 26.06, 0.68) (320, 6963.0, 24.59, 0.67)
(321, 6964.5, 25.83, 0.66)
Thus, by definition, 0.40 mag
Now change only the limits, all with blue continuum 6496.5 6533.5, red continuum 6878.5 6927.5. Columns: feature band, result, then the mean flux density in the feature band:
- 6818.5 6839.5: 0.267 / 15.4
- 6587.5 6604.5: 0.055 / 21.5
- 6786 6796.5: 0.408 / 13.8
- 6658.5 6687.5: 0.342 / 15.8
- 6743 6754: 0.404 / 14.3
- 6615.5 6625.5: 0.087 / 20.6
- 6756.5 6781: 0.311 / 15.3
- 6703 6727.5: 0.404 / 14.6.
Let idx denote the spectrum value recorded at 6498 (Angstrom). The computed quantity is 21.88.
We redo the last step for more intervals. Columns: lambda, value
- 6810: 15.43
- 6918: 20.65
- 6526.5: 25.03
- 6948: 25.53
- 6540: 26.72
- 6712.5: 15.72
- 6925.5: 20.14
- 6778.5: 16.88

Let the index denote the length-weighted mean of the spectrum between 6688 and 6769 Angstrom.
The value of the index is 14.5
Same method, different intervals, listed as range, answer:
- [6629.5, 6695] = 16.4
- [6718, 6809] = 14.4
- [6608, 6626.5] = 20.4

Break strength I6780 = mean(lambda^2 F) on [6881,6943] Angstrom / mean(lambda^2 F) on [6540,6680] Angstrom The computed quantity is 1.1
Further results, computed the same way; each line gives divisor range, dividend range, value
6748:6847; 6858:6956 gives 1.35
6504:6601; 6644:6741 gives 0.67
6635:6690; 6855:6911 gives 1.14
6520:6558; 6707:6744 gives 0.59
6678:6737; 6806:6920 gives 1.22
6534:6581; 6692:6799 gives 0.64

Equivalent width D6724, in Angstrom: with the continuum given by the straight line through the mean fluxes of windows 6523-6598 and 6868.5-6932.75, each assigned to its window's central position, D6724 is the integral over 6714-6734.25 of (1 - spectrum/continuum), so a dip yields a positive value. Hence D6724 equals 7.5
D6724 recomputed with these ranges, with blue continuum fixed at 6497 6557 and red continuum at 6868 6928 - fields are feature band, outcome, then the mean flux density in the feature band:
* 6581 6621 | 3.9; 21.1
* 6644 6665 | 5.8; 16.2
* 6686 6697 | 3.7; 14.5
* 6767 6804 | 9.6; 15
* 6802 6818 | 3.4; 15.6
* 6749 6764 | 4.9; 13.9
